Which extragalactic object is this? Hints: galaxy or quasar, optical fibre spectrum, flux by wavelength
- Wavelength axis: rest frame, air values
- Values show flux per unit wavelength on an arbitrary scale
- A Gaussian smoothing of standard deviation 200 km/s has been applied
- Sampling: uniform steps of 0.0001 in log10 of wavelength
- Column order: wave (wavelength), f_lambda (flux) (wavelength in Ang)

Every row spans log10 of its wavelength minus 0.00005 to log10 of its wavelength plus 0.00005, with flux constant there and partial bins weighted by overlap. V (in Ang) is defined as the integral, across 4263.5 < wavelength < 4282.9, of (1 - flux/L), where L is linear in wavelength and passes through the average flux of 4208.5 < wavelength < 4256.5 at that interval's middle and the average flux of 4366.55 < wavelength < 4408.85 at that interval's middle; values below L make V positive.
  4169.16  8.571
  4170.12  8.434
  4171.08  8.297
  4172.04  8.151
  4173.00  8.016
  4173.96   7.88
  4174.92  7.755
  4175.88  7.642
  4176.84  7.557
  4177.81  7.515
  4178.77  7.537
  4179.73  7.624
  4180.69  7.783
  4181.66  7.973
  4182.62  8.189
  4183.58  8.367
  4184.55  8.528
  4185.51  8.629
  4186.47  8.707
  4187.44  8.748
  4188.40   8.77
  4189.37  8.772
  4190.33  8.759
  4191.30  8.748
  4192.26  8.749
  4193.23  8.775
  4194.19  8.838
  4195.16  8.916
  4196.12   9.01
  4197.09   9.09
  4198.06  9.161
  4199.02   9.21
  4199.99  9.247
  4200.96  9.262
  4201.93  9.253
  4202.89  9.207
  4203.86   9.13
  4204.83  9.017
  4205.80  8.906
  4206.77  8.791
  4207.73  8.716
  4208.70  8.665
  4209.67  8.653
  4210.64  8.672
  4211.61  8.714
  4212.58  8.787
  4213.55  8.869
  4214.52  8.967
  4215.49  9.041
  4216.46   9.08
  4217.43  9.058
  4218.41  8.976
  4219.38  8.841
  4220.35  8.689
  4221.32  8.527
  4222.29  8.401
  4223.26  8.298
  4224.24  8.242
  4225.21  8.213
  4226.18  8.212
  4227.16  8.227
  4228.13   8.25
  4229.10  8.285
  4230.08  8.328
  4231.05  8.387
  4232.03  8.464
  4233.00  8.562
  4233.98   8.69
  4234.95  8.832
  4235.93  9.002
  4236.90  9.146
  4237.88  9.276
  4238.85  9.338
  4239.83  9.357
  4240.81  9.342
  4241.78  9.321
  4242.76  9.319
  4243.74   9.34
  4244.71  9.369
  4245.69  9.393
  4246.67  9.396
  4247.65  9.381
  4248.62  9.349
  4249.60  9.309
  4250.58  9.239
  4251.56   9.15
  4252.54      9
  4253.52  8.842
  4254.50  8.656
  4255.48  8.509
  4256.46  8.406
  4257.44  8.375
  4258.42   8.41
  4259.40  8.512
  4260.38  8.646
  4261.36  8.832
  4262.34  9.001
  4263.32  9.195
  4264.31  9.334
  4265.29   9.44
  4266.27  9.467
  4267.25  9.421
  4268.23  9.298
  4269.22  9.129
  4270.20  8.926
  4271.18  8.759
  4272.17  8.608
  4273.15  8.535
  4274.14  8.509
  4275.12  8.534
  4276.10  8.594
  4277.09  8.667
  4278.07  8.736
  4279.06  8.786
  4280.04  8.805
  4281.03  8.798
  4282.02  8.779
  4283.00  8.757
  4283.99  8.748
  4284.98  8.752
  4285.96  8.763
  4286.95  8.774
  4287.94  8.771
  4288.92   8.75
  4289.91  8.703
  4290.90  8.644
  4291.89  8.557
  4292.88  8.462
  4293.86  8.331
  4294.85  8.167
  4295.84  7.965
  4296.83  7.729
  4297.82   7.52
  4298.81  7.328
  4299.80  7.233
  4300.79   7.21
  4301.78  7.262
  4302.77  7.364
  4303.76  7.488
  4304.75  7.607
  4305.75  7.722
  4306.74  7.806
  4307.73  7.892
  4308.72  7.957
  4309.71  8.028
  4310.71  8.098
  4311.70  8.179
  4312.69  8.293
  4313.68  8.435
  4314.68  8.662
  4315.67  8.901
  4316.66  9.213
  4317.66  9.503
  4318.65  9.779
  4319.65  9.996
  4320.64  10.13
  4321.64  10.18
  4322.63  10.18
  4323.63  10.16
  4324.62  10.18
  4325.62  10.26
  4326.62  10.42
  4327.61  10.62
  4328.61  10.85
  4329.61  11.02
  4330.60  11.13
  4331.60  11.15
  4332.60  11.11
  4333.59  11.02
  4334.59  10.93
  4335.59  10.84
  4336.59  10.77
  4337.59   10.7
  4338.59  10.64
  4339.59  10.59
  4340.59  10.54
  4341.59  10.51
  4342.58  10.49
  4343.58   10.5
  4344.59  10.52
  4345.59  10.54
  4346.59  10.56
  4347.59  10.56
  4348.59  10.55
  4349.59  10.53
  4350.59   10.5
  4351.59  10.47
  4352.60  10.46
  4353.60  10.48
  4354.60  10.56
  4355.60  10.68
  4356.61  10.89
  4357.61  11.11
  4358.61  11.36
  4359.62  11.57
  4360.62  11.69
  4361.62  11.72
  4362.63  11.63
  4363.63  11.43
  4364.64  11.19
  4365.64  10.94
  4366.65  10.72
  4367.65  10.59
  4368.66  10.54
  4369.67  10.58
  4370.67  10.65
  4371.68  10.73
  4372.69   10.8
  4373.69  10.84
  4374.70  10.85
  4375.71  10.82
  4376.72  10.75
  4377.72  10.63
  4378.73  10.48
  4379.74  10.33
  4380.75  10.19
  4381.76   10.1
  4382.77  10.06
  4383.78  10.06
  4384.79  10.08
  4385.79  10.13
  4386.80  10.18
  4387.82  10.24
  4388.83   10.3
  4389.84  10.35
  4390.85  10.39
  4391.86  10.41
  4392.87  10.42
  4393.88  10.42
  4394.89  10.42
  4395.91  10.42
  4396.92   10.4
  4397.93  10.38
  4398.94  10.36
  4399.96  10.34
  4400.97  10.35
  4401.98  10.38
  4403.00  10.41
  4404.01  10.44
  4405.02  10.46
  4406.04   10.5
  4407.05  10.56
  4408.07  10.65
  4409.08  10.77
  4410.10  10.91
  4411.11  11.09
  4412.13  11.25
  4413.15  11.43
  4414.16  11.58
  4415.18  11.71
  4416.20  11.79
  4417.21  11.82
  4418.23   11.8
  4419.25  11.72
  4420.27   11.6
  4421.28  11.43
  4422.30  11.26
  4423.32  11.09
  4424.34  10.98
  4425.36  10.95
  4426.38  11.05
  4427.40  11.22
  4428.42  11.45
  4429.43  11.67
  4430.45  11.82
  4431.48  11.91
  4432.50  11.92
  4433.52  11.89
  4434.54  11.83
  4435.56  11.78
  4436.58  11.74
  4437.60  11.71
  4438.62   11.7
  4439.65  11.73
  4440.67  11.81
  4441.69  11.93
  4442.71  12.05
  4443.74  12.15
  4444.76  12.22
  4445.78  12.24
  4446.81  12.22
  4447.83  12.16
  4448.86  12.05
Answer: 0.8 Ang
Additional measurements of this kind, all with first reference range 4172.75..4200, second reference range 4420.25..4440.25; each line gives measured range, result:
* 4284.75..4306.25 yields 3.88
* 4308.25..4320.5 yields 1.54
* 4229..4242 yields 0.23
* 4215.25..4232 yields 0.70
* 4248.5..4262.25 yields 0.75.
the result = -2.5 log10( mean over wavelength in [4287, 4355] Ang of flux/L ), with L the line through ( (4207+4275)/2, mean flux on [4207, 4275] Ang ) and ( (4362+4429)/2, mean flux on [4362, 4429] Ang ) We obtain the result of 0.05 mag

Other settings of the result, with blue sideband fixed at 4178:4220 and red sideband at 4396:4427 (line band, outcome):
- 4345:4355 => -0.02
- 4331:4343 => -0.06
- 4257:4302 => 0.12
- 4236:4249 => -0.01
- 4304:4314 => 0.23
